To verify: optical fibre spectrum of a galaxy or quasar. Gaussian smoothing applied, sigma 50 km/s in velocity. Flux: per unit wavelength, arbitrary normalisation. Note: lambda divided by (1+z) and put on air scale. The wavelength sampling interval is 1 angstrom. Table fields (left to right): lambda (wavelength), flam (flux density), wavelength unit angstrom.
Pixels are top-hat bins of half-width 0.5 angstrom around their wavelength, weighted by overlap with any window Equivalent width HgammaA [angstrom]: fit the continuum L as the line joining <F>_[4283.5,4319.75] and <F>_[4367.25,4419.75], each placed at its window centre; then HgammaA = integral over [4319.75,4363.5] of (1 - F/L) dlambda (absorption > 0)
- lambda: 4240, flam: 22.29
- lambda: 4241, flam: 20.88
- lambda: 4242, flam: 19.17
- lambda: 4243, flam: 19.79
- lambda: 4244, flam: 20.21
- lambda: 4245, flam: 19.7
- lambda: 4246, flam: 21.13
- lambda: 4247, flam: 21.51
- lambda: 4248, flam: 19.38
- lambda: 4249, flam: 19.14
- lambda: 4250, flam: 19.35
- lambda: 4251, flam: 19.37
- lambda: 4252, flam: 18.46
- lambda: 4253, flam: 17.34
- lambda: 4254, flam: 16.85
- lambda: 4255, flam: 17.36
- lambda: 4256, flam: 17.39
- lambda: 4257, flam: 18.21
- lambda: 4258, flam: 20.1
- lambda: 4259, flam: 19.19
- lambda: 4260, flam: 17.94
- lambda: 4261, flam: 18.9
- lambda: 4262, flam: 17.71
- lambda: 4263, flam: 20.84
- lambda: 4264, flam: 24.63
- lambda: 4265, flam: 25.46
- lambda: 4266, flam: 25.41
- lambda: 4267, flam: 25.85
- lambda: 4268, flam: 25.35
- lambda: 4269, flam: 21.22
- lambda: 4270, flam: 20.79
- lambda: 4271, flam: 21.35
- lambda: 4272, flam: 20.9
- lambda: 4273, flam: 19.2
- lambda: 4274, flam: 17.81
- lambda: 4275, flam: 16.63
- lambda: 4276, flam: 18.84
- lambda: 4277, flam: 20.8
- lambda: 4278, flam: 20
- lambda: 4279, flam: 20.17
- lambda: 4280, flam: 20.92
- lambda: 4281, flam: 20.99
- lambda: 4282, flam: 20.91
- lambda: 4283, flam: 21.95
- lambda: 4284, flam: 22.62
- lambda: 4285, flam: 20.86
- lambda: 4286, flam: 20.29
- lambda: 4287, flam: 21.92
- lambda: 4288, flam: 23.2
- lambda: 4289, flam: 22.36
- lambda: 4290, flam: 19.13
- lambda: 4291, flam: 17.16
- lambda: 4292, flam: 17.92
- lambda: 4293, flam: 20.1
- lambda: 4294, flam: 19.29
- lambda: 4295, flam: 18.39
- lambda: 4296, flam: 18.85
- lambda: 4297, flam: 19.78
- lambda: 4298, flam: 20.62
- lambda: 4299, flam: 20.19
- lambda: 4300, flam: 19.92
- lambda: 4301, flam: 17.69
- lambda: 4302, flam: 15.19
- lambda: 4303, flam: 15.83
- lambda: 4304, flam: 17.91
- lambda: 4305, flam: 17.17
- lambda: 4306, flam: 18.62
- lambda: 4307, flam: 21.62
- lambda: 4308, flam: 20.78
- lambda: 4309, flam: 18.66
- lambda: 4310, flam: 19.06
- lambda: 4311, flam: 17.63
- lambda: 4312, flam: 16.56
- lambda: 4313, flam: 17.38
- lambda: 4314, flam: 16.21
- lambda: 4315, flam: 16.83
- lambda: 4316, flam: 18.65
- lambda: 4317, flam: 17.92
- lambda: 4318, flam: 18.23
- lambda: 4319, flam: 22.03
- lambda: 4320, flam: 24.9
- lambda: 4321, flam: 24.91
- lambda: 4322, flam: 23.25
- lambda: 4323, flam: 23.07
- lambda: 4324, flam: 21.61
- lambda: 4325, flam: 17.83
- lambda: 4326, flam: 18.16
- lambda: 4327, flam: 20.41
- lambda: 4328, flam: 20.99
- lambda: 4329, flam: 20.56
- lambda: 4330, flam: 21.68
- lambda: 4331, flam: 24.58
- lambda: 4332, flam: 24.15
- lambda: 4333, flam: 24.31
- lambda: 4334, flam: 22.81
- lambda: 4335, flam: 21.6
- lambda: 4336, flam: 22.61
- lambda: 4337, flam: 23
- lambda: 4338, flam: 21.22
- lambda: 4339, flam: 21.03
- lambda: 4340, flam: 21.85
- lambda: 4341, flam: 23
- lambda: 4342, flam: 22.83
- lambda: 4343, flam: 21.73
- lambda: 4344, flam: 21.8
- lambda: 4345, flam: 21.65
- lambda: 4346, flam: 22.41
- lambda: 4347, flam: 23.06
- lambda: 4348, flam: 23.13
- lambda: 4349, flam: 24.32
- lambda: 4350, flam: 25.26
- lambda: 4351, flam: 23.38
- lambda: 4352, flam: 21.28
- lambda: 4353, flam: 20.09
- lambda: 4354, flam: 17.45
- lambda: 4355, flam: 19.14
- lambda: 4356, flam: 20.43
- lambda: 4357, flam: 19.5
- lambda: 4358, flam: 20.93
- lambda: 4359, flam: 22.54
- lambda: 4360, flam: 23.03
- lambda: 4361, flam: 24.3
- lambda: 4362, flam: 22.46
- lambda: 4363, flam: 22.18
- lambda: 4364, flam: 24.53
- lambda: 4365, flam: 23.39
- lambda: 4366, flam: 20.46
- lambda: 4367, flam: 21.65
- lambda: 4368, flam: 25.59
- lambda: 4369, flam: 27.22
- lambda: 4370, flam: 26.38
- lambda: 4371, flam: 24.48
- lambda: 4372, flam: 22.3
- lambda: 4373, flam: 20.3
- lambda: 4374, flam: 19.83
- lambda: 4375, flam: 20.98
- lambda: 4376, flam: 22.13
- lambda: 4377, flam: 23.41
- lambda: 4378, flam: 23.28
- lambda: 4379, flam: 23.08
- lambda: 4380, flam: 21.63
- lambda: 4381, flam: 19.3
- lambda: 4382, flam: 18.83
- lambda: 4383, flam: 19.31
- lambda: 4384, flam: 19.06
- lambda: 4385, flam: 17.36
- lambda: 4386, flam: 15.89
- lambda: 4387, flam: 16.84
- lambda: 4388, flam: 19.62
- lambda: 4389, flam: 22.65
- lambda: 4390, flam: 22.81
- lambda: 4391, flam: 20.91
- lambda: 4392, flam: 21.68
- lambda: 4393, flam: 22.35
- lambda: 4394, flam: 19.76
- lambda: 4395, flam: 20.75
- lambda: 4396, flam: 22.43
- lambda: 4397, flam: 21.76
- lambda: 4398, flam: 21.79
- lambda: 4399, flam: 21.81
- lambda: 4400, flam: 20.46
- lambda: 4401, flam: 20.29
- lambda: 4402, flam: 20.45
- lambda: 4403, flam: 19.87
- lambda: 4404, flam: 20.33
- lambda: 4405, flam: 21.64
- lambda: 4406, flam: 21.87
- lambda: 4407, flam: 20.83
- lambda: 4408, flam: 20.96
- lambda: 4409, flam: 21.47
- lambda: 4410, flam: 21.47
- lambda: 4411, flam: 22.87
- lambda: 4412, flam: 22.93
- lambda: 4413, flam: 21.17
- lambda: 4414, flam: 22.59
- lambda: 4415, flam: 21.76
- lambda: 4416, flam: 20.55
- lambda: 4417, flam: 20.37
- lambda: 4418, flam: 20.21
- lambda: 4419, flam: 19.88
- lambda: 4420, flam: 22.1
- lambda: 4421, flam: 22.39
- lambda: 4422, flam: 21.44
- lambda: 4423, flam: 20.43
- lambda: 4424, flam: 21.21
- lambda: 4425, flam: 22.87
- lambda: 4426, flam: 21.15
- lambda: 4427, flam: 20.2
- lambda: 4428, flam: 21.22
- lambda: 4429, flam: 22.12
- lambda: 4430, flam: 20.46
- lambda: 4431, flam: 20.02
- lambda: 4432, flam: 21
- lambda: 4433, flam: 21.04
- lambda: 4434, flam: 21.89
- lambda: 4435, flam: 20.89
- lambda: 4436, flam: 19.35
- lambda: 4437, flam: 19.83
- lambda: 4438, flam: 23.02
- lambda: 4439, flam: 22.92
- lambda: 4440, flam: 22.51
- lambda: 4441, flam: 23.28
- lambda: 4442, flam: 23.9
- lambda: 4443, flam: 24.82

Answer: -4.3 angstrom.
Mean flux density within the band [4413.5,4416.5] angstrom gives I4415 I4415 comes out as 21.6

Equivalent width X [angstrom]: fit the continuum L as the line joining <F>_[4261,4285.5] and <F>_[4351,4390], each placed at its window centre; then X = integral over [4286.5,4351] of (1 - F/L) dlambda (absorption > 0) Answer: 2.3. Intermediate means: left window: 21.3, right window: 21.4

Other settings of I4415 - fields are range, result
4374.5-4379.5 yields 22.6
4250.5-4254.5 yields 18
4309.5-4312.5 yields 17.8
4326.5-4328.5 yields 20.7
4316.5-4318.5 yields 18.1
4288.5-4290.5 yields 20.7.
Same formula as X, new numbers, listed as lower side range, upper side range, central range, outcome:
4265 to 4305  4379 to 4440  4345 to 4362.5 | -1.1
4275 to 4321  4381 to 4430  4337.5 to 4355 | -1.6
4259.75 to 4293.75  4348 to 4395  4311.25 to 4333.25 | 0.7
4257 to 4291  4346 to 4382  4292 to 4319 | 3.7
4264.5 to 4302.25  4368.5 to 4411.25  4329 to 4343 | -1.1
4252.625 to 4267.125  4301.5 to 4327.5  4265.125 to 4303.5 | -1.2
